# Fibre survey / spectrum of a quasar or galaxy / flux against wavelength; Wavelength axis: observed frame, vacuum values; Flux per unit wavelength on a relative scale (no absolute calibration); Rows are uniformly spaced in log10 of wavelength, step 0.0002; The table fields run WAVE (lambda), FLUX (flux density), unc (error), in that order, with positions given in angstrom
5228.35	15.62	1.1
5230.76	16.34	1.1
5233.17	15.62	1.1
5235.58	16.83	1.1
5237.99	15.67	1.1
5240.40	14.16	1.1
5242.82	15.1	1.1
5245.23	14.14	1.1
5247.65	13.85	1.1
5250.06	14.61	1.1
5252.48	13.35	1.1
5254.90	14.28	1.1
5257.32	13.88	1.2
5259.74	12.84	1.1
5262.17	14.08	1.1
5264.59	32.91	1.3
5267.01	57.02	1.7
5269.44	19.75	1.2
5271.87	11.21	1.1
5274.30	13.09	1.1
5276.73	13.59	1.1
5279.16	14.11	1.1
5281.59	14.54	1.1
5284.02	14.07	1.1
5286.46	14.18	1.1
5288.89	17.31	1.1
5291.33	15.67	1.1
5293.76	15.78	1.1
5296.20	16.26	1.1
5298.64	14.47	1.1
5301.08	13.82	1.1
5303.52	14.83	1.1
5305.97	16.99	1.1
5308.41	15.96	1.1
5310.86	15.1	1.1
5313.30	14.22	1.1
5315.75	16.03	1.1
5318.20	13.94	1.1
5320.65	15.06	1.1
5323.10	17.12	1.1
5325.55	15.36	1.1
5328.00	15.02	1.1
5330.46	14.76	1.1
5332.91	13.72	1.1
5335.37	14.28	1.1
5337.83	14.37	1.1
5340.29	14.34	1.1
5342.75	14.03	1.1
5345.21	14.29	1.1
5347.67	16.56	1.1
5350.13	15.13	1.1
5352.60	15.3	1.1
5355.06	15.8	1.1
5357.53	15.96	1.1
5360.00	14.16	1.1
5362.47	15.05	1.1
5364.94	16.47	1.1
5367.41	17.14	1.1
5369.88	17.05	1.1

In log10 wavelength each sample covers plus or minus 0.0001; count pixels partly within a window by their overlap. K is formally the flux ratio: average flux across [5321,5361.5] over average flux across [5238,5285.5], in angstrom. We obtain 0.87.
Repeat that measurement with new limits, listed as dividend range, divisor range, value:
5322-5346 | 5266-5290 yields 0.79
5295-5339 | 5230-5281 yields 0.86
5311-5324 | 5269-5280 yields 1.09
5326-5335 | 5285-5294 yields 0.93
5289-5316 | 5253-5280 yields 0.79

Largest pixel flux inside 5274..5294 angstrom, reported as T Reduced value 17.31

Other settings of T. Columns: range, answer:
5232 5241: 16.83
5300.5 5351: 17.12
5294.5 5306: 16.99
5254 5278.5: 57.02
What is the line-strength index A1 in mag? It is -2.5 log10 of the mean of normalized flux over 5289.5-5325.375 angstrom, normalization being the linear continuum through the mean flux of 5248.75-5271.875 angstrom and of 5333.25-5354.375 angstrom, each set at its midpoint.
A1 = 0.131 mag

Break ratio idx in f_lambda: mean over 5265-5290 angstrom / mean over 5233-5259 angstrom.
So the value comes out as 1.3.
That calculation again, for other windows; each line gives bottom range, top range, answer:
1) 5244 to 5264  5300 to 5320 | 1.04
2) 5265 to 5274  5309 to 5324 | 0.54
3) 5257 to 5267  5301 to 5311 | 0.66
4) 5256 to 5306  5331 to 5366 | 0.85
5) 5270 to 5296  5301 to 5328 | 1.05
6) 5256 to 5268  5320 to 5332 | 0.61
